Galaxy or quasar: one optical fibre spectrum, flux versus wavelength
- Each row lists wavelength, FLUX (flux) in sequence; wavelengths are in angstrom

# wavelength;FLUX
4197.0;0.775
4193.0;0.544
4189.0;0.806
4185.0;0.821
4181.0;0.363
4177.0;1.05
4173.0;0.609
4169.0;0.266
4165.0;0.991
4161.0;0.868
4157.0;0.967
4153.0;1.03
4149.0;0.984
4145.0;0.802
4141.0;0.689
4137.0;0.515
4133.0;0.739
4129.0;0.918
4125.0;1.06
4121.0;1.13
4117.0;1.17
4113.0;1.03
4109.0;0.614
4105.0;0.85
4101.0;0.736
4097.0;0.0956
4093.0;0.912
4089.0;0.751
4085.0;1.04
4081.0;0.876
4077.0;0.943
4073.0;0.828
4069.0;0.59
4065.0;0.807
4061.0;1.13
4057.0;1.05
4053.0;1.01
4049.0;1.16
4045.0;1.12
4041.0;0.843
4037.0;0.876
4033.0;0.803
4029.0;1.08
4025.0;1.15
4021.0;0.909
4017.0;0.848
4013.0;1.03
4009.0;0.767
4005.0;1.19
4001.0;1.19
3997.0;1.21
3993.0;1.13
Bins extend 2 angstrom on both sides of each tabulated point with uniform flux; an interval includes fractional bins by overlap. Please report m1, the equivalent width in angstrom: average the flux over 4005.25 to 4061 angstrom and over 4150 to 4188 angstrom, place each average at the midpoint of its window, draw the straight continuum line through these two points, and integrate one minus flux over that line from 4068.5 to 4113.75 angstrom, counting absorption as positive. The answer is 6.4 angstrom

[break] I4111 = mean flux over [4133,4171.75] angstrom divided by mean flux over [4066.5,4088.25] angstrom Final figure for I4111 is 0.92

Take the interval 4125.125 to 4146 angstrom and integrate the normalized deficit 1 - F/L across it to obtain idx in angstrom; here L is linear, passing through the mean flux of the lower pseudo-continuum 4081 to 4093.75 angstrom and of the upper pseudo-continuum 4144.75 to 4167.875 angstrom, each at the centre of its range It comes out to 3.6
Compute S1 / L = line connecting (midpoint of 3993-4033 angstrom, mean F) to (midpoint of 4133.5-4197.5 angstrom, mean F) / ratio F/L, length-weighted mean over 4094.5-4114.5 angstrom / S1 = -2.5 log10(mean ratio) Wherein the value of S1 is 0.29 mag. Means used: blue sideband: 1.03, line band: 0.662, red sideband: 0.754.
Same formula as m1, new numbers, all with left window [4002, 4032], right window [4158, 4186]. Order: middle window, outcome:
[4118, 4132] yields -3.90 angstrom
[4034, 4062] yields -2.29 angstrom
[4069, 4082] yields 0.75 angstrom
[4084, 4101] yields 3.51 angstrom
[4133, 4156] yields -1.30 angstrom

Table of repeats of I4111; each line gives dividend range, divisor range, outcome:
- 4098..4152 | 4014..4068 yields 0.87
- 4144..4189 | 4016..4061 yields 0.80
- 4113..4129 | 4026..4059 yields 1.09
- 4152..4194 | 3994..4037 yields 0.74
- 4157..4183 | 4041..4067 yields 0.69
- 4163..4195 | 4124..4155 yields 0.82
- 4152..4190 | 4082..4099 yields 1.08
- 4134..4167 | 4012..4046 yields 0.89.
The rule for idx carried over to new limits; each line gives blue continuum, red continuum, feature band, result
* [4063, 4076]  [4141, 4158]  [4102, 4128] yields -3.6 angstrom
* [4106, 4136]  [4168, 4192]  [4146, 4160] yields -3.3 angstrom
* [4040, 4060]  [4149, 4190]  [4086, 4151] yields 5.8 angstrom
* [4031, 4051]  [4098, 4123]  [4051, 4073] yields 0.7 angstrom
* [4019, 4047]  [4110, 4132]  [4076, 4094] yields 1.8 angstrom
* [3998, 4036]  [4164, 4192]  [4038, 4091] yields -1.5 angstrom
